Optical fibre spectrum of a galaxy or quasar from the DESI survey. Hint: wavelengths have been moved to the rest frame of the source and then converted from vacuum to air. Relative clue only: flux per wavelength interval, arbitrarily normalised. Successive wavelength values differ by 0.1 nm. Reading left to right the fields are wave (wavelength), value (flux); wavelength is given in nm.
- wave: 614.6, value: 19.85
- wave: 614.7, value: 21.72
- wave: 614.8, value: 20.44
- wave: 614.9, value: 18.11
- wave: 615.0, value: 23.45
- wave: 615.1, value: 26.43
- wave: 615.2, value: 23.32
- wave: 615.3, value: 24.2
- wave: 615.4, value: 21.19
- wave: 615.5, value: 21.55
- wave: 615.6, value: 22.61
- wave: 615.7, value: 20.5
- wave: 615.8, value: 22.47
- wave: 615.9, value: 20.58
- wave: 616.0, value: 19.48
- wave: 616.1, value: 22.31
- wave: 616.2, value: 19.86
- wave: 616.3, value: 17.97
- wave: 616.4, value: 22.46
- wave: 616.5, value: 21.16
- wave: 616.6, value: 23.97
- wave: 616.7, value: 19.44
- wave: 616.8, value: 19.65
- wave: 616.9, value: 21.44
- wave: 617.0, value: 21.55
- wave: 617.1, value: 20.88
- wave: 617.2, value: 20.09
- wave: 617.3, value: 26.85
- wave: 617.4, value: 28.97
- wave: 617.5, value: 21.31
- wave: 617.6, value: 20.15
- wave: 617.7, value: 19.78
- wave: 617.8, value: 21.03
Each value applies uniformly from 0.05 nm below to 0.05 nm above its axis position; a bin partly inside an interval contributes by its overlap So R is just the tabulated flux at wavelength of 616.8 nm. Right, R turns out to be 19.65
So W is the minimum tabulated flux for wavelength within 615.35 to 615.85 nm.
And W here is 20.5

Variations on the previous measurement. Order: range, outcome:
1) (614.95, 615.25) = 23.32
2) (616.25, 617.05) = 17.97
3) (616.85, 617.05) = 21.44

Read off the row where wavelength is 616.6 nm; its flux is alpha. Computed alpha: 23.97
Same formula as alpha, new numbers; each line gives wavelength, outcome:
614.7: 21.72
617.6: 20.15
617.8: 21.03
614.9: 18.11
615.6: 22.61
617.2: 20.09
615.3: 24.2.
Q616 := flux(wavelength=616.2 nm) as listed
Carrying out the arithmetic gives 19.86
